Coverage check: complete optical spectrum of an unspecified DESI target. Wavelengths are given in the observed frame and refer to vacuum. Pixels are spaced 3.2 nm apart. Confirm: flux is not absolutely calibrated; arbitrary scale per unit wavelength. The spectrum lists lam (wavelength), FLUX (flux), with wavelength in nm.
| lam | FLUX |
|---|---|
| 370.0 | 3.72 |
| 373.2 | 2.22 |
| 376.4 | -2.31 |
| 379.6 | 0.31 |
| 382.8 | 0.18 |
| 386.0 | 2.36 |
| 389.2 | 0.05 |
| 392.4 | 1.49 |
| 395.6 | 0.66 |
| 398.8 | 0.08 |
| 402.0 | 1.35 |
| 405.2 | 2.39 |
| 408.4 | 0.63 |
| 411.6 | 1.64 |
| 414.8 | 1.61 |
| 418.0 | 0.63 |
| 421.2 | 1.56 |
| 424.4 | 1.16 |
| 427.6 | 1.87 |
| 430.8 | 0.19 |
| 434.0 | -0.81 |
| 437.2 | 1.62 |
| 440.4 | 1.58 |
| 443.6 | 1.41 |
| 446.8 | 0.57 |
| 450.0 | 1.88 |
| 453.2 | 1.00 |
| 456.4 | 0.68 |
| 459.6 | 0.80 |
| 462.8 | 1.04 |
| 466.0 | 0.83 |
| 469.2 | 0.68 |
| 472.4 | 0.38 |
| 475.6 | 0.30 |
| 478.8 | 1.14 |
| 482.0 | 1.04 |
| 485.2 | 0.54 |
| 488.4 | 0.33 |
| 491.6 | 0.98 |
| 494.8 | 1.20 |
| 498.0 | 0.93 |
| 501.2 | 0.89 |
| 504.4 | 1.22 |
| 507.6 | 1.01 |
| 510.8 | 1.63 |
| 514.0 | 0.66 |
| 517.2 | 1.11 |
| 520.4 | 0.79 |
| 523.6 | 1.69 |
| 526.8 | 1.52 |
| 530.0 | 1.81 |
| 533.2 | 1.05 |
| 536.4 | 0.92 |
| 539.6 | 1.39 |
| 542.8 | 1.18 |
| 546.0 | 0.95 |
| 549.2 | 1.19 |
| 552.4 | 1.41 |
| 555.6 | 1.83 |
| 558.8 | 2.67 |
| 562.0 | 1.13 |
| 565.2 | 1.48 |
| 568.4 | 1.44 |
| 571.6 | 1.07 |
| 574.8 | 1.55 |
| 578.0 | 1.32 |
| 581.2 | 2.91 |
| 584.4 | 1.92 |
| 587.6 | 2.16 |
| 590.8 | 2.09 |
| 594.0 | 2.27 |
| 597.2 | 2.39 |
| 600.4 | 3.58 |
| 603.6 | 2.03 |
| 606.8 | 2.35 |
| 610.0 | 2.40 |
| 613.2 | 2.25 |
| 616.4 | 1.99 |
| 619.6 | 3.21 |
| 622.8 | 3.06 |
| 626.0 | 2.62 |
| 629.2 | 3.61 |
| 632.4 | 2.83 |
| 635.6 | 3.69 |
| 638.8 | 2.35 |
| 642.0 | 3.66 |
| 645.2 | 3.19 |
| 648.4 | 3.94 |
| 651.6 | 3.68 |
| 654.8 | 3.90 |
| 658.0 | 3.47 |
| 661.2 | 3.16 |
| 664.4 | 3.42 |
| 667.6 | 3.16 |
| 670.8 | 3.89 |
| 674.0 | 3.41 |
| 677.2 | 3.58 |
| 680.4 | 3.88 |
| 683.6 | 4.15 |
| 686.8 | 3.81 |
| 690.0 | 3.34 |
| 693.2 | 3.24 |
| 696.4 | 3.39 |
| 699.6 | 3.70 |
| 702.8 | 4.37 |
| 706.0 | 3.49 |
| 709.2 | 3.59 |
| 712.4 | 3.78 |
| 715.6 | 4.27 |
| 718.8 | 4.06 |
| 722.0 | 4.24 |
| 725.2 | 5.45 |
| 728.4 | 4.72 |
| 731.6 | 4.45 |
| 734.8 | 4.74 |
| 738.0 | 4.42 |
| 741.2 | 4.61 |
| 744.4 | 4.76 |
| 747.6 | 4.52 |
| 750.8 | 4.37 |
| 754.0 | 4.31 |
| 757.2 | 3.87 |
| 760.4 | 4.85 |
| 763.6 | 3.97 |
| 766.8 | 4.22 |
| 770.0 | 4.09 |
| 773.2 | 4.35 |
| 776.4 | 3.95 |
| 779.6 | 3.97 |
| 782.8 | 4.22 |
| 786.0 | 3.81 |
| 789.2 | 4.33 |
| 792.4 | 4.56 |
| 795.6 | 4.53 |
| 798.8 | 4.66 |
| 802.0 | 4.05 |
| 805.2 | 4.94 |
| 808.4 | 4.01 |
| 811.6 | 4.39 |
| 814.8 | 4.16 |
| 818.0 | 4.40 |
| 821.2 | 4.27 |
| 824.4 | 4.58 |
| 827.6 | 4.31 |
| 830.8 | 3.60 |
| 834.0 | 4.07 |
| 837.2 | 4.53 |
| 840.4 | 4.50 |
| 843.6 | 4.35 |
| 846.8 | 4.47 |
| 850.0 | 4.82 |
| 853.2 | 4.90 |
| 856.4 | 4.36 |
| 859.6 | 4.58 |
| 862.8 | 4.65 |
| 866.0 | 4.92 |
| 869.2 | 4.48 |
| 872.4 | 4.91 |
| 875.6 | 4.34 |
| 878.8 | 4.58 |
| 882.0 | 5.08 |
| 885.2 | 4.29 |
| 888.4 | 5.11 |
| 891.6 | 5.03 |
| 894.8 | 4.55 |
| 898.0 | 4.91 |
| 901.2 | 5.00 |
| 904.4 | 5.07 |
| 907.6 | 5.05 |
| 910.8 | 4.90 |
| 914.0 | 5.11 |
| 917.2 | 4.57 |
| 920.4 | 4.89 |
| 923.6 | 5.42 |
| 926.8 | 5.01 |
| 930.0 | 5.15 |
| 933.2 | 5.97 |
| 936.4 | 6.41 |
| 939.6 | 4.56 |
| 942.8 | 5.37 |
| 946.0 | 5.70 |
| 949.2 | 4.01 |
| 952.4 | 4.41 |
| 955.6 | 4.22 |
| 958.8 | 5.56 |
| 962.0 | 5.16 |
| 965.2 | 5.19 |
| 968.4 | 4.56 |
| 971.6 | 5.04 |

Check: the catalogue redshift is 0.61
